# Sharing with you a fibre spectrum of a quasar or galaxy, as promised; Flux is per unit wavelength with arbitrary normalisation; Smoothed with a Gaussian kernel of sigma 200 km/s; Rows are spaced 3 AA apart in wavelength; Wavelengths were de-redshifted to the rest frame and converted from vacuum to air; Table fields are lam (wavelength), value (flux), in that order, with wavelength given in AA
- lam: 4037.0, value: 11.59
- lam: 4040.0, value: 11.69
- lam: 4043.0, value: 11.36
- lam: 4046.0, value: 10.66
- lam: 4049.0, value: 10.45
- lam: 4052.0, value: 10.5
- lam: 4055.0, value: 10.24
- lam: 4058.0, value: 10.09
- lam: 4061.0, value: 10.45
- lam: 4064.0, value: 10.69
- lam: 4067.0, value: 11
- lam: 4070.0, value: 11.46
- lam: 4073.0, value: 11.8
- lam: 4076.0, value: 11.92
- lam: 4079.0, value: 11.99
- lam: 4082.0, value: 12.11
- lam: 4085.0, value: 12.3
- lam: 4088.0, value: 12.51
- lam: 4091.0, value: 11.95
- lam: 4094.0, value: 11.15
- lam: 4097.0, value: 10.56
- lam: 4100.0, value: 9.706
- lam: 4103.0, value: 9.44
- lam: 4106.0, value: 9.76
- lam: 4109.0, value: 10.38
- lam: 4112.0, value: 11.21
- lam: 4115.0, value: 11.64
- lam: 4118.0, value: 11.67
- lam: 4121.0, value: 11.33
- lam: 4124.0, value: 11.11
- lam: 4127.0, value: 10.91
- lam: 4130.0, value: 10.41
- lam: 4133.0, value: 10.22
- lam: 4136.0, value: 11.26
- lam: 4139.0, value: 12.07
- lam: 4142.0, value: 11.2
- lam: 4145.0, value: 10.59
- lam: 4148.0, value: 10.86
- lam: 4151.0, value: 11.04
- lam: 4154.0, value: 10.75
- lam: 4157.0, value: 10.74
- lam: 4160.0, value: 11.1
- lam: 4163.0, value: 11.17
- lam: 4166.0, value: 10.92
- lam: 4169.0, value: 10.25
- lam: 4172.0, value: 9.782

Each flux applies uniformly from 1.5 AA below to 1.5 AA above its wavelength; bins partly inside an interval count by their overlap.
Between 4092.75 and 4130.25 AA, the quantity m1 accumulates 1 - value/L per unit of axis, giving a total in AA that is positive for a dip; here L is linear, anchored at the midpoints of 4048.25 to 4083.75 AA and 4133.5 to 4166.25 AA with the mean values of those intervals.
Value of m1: 1.2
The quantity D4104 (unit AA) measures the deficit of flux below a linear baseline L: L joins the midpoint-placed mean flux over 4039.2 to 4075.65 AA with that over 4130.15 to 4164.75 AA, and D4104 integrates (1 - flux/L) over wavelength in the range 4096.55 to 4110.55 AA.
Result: 1.28 AA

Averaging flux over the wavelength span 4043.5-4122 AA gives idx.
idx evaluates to 11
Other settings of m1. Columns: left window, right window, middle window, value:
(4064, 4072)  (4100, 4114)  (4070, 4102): -2.5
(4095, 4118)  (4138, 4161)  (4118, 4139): -0.5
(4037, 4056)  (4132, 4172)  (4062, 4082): -1.1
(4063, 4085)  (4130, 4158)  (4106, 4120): 0.2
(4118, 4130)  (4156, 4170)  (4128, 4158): 0.2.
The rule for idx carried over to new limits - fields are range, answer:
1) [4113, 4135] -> 11.1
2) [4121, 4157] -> 11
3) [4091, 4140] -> 10.8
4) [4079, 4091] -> 12.2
